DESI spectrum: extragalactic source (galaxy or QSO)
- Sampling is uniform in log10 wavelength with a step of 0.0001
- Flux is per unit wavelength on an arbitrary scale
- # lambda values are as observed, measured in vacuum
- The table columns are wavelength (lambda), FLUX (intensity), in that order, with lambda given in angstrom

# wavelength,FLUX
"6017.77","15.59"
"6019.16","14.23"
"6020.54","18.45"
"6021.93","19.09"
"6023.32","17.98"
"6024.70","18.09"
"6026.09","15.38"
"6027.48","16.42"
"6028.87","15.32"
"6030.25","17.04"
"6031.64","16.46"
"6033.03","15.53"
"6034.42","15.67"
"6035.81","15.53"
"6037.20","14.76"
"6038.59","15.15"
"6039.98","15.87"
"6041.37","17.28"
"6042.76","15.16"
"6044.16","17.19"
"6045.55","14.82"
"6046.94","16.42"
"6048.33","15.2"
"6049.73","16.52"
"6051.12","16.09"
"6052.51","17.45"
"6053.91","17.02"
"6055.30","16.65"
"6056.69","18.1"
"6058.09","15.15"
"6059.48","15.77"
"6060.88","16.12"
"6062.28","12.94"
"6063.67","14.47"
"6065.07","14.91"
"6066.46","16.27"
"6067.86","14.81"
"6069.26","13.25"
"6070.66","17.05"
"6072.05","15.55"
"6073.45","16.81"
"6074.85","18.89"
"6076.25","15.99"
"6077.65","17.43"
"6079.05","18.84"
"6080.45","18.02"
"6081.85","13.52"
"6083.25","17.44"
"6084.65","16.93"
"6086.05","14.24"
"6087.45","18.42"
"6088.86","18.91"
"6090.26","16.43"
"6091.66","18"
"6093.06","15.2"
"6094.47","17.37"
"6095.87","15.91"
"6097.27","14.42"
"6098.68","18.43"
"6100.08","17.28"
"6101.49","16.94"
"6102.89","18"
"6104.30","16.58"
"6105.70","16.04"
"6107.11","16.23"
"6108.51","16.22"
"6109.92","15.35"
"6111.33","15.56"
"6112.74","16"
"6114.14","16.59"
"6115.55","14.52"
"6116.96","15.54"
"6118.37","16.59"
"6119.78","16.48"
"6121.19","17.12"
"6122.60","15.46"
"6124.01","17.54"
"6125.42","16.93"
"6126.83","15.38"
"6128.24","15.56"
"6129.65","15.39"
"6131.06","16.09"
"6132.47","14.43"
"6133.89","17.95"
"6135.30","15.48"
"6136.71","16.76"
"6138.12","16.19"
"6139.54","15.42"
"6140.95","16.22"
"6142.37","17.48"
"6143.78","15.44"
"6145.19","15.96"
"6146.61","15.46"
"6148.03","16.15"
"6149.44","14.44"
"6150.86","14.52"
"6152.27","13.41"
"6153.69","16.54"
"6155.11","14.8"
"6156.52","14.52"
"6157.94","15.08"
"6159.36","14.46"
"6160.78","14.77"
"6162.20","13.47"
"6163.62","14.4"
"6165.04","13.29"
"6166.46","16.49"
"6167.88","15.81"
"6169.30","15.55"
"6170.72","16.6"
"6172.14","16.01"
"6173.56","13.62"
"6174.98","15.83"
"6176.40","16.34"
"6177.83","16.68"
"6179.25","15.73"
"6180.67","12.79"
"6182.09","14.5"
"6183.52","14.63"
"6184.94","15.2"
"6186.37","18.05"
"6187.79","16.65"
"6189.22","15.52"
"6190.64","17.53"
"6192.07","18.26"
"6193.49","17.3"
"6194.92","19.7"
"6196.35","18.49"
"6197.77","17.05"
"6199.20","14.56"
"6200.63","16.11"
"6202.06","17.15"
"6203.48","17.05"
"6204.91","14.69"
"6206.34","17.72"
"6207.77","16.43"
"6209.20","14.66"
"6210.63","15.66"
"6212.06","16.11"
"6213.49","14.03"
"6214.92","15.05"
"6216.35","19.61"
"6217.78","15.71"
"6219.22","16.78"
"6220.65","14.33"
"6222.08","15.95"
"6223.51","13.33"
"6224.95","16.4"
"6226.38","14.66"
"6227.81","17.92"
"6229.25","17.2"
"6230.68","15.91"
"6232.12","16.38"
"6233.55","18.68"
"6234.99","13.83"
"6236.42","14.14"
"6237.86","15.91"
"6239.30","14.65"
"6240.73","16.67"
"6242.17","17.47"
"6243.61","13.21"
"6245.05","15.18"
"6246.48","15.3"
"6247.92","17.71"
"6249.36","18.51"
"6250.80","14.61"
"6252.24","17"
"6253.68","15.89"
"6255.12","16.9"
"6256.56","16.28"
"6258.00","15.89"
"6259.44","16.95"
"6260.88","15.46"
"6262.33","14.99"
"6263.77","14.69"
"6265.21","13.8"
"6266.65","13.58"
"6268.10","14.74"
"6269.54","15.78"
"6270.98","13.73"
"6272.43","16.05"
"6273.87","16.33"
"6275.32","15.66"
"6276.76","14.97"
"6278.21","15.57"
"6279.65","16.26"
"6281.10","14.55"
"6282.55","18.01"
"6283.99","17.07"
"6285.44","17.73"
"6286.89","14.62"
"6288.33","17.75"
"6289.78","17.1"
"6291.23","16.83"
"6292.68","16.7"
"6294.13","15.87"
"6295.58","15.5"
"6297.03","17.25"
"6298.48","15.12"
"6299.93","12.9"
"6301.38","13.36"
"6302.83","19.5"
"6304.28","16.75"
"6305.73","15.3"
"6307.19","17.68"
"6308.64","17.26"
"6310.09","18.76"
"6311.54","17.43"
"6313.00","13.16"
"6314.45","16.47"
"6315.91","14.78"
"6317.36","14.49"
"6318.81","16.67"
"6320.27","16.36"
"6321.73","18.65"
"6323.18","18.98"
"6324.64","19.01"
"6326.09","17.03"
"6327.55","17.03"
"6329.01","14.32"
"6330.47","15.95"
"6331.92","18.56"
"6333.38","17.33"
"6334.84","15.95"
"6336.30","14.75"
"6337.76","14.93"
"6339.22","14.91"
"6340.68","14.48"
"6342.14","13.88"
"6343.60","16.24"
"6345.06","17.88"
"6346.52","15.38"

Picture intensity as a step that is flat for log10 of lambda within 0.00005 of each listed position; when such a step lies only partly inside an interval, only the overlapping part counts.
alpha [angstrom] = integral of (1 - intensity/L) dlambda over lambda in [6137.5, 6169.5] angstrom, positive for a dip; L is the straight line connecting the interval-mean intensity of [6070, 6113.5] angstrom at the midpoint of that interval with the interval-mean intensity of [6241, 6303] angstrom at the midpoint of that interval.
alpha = 2.4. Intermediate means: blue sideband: 16.7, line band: 15.2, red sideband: 15.8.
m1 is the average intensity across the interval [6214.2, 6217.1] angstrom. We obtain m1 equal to 17.3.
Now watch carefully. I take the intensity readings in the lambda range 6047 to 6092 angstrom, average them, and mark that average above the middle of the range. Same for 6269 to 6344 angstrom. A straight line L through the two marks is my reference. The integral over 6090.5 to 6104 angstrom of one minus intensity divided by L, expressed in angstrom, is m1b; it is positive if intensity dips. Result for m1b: -0.41 angstrom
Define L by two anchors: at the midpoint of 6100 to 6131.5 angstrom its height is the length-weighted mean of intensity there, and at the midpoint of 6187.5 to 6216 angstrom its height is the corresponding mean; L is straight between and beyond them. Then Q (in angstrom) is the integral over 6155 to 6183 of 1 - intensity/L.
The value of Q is 2.3 angstrom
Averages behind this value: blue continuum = 16.2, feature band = 15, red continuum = 16.5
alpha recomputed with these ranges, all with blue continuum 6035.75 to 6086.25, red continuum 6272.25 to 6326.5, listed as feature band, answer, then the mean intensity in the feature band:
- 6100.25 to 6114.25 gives -0.21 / 16.4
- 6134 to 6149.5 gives 0.13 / 16.1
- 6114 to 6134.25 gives 0.12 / 16.1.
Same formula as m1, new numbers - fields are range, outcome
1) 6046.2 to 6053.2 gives 16.3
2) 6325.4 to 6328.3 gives 17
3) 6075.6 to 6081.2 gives 17.5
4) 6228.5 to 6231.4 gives 16.5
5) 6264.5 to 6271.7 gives 14.3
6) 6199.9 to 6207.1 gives 16.5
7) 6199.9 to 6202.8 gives 16.6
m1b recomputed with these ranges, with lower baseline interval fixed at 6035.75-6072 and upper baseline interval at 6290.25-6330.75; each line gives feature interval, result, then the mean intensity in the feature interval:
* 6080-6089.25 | -0.5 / 16.7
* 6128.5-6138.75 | 0.0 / 16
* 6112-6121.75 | -0.1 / 16.1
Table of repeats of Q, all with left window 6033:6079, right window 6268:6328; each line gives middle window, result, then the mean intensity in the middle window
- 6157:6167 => 1.0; 14.5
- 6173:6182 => 0.6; 15.2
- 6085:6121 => -0.9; 16.5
